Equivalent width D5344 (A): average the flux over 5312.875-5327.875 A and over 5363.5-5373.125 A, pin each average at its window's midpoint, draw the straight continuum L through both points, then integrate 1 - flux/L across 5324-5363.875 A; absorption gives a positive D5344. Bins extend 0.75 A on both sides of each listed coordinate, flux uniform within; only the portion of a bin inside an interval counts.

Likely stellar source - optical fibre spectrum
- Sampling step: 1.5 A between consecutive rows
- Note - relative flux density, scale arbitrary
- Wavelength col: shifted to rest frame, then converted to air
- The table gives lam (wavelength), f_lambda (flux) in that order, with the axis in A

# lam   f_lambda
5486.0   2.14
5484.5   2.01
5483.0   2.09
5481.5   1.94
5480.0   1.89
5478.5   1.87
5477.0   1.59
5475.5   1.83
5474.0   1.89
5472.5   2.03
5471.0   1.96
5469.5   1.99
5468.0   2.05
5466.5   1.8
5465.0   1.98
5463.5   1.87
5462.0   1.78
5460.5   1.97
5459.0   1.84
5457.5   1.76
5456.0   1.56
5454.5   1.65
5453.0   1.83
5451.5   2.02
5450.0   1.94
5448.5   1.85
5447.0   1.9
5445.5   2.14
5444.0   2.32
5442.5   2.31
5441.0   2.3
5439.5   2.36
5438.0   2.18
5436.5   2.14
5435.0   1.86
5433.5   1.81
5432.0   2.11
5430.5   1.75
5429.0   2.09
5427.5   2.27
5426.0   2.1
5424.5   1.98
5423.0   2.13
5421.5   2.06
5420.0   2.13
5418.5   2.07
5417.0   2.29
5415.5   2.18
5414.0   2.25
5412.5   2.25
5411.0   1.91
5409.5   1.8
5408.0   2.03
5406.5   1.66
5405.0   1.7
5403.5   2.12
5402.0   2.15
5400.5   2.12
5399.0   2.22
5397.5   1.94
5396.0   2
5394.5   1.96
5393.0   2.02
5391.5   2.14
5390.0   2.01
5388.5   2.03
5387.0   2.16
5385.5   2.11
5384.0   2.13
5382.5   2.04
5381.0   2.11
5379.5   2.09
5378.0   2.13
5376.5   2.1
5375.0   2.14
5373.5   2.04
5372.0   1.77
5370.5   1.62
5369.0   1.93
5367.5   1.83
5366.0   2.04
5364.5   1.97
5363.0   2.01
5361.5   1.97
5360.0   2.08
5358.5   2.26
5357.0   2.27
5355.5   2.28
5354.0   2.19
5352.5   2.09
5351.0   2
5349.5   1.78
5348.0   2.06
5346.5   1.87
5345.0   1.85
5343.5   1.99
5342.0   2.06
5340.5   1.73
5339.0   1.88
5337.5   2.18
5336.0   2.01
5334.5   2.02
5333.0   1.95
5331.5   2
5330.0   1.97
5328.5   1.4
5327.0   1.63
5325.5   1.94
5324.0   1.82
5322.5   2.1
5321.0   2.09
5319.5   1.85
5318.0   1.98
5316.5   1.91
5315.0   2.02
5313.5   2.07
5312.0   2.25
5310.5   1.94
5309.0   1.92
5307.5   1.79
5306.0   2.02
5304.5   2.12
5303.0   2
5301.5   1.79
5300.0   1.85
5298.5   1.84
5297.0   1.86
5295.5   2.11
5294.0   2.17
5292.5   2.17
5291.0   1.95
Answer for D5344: -1.5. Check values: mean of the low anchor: 1.94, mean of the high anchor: 1.87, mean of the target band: 1.98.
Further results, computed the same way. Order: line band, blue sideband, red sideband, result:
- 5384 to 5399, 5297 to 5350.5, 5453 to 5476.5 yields -1.24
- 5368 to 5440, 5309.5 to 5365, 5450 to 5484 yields -4.32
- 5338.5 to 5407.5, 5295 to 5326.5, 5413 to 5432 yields 1.00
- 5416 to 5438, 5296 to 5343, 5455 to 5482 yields -2.08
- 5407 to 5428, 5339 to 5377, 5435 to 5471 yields -1.19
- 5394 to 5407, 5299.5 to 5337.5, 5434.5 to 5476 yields -0.22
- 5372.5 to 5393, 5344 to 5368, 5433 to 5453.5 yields -0.40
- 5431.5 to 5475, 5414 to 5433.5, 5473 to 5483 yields -0.11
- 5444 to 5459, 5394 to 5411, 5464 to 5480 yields 0.36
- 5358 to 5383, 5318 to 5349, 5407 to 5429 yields -0.08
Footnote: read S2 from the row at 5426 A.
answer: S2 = 2.1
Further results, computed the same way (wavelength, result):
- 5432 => 2.11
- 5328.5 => 1.4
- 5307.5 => 1.79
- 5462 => 1.78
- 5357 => 2.27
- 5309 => 1.92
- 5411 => 1.91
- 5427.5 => 2.27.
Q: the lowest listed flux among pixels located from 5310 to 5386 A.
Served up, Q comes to 1.4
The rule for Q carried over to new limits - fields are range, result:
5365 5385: 1.62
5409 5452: 1.75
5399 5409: 1.66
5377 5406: 1.7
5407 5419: 1.8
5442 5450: 1.85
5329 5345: 1.73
